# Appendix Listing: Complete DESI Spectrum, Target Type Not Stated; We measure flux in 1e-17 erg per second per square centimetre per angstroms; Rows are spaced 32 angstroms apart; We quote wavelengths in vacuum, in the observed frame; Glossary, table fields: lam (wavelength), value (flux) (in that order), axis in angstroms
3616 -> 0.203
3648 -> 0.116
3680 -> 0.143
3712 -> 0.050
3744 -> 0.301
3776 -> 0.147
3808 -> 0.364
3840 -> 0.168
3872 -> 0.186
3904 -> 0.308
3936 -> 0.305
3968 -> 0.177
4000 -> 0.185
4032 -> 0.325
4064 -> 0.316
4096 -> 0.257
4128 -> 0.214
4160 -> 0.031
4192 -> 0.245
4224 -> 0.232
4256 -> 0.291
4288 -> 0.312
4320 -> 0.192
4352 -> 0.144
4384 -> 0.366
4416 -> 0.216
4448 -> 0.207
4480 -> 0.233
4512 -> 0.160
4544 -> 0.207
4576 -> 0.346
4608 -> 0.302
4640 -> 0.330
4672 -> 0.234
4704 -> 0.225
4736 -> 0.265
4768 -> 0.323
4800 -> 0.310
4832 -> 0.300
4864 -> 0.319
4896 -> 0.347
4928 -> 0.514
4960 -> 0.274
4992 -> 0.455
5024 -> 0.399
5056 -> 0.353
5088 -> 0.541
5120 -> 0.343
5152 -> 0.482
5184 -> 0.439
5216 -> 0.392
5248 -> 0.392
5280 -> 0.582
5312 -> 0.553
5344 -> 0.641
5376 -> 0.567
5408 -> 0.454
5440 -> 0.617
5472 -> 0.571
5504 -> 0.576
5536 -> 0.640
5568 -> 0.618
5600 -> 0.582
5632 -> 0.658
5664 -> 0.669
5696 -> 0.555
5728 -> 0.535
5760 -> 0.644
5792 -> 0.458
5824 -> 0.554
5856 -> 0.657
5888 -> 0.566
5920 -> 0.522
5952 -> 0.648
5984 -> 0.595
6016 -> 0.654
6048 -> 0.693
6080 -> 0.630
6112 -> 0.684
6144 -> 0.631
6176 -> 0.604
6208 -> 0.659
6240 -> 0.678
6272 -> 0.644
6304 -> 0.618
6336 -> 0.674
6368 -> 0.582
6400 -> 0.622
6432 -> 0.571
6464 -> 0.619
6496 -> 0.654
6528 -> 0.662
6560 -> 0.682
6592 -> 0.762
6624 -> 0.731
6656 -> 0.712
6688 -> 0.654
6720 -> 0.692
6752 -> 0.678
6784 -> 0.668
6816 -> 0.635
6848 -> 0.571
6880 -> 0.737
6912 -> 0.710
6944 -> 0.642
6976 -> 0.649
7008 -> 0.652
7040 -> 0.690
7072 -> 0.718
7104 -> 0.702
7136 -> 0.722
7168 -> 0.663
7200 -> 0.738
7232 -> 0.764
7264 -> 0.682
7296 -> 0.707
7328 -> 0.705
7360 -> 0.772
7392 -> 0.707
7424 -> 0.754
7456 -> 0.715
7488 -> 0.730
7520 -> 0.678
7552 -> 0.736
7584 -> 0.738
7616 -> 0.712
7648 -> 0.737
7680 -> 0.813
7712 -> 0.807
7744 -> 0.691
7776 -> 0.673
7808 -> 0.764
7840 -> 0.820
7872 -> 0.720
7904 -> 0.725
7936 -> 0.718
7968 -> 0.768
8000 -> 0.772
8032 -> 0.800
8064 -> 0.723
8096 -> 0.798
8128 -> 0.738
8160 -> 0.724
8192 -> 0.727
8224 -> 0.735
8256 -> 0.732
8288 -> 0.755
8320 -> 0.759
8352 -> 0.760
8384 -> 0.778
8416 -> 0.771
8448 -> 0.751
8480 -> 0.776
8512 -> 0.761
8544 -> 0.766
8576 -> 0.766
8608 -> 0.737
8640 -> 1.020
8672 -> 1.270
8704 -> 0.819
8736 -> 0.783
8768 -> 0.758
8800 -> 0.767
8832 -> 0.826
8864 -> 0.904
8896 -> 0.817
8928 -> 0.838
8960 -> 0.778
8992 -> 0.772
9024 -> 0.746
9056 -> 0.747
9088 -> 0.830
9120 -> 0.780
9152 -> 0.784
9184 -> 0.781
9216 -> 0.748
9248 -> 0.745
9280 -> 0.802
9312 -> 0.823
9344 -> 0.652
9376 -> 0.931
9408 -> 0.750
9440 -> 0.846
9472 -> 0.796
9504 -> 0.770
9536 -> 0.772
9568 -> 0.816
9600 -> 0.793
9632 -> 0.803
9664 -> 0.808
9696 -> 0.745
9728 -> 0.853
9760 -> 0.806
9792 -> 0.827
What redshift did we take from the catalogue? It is 0.32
